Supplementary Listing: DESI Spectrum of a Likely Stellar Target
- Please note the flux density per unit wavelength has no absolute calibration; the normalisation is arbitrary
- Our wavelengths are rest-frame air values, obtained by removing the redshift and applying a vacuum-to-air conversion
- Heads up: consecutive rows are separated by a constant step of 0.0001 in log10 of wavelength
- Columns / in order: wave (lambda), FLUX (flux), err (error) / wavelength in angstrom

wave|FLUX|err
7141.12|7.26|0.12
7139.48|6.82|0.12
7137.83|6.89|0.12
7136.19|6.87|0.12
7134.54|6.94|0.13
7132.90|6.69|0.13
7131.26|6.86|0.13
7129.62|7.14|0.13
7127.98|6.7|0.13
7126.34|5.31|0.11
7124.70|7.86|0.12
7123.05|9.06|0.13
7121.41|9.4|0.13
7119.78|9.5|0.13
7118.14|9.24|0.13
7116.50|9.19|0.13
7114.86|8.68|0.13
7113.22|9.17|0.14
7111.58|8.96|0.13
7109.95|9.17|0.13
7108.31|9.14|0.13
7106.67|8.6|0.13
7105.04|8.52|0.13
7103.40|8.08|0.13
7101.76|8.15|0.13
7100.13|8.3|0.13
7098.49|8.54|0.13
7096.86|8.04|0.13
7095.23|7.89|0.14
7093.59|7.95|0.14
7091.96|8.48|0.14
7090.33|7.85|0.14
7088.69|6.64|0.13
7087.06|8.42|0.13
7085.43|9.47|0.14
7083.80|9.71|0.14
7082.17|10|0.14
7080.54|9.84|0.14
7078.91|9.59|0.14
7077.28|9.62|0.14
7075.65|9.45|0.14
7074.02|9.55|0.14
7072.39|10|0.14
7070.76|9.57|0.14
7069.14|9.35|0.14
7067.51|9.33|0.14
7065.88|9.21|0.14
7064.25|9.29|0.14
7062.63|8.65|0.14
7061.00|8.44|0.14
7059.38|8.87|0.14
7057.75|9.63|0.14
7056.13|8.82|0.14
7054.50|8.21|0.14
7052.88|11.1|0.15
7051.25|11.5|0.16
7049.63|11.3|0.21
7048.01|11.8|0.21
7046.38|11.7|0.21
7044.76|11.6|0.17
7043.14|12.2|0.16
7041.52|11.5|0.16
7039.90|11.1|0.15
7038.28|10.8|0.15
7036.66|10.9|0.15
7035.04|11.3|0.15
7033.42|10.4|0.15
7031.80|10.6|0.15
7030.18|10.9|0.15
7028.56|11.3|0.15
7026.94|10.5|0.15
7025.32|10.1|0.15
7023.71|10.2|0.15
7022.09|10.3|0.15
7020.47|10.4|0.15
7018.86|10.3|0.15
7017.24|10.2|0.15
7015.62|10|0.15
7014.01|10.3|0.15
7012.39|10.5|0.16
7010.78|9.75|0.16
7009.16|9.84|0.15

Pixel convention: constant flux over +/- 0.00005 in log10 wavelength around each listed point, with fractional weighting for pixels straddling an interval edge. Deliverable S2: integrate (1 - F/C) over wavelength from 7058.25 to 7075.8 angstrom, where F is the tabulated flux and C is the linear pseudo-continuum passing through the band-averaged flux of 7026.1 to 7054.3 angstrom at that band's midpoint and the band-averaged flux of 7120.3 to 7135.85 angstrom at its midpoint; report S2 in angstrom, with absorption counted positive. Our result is 1.3 angstrom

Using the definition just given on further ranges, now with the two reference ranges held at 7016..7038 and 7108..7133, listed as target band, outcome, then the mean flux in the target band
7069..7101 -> 0.9 angstrom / 8.9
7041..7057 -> -1.5 angstrom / 11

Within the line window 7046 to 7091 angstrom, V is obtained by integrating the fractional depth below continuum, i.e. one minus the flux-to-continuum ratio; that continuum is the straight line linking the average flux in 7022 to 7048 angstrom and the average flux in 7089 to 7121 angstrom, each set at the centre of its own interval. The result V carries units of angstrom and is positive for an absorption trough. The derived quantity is 1.5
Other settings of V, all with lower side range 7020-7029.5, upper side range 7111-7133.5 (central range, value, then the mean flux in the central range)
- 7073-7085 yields -0.7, 9.68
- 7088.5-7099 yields 1.0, 7.97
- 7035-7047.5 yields -1.7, 11.4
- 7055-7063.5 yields 0.7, 8.86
